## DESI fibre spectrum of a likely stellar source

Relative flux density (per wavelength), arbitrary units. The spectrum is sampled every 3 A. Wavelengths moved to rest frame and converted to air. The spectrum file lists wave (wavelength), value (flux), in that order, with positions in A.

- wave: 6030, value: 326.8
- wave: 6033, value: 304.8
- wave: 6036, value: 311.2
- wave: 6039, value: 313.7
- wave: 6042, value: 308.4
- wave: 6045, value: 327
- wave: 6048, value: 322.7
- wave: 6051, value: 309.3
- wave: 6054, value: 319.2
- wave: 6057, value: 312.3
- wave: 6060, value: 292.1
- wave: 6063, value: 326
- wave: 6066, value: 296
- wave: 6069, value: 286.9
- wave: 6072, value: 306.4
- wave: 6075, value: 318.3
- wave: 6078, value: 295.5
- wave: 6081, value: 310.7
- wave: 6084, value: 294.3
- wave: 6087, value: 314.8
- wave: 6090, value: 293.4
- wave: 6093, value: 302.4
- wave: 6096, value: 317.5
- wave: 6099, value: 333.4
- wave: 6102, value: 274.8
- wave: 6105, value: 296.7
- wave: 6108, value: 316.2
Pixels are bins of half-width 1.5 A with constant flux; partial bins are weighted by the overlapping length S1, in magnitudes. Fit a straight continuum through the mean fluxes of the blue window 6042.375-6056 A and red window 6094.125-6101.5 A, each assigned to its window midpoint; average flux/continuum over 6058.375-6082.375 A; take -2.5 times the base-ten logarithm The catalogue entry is 0.049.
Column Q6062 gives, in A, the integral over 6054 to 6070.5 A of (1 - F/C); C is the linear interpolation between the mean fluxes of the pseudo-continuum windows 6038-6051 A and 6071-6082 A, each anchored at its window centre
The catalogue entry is 0.4 A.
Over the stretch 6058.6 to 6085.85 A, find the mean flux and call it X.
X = 303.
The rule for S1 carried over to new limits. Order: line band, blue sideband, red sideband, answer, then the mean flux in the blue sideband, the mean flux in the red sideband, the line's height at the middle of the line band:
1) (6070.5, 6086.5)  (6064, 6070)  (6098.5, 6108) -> -0.03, 295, 301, 297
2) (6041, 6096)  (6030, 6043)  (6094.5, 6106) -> 0.00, 312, 306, 309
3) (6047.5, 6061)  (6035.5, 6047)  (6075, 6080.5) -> 0.00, 316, 304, 312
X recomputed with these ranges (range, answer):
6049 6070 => 307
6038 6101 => 309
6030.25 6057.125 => 315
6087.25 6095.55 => 303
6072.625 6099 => 307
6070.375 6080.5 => 307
